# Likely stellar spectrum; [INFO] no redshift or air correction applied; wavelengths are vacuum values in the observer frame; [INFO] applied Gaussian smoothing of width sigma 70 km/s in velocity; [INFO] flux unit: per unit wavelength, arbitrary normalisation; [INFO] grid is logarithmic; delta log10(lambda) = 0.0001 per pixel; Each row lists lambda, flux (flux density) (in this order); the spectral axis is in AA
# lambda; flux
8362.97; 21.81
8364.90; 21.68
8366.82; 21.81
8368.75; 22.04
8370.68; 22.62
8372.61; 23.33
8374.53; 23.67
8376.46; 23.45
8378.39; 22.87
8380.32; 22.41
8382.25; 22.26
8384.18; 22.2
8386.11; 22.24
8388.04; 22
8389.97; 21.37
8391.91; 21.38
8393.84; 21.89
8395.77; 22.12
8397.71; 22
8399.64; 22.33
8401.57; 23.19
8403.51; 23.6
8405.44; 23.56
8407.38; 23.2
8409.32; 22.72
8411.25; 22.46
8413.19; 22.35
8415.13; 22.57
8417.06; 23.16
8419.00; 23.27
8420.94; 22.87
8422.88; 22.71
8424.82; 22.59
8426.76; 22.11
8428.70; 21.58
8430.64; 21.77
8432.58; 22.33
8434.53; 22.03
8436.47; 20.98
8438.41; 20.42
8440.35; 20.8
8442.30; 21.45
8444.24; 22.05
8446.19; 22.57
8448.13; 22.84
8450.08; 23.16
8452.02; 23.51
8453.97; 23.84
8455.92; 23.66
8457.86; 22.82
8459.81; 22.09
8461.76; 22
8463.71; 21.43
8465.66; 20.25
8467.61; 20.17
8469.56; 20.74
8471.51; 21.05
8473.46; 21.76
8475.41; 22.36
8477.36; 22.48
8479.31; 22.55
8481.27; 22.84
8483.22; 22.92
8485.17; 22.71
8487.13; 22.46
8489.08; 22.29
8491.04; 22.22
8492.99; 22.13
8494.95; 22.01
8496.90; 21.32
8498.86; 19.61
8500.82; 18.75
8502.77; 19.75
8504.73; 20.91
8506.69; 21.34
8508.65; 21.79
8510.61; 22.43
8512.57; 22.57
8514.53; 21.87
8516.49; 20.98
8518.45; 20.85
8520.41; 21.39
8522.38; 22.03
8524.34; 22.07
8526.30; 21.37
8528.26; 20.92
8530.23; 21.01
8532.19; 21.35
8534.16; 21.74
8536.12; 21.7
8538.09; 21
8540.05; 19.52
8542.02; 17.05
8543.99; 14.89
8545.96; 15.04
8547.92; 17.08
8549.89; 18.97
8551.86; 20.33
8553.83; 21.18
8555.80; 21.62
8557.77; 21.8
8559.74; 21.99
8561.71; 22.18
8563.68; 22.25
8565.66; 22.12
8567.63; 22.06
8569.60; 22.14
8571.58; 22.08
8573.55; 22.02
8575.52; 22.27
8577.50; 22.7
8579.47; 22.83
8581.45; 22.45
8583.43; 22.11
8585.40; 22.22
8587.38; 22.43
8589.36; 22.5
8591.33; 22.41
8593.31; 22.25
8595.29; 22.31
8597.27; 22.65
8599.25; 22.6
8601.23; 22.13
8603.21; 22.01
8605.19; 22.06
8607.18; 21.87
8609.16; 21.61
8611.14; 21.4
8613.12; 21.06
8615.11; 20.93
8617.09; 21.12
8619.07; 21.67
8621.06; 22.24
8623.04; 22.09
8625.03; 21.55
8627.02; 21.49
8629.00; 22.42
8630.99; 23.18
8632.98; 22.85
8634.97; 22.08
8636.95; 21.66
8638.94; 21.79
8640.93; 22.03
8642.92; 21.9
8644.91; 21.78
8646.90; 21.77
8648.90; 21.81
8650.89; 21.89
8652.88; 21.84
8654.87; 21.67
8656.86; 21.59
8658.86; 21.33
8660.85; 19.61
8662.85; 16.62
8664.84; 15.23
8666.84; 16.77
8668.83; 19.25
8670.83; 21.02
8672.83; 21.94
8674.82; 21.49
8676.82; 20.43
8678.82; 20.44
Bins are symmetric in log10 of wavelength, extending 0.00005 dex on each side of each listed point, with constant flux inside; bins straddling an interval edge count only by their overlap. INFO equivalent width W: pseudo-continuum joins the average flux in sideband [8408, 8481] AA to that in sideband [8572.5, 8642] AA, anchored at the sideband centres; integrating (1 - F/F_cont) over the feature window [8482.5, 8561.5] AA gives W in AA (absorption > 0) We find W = 4.6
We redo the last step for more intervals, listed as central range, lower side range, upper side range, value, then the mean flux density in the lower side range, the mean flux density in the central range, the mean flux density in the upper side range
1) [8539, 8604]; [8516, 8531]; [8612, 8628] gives 0.64 AA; 21.3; 21.2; 21.5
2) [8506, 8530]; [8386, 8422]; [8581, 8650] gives 0.69 AA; 22.5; 21.6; 22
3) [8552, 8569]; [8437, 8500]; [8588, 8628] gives 0.08 AA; 22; 21.8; 21.9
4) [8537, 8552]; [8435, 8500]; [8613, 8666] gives 2.62 AA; 22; 17.9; 21.3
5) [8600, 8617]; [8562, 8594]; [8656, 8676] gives -0.24 AA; 22.3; 21.6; 19.5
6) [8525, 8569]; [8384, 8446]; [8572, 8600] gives 3.96 AA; 22.2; 20.4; 22.4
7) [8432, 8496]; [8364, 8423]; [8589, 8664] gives 0.62 AA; 22.6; 22.1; 21.7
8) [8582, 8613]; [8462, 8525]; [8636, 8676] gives -1.72 AA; 21.6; 22.1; 20.6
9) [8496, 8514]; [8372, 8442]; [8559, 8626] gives 1.01 AA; 22.4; 21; 22.1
